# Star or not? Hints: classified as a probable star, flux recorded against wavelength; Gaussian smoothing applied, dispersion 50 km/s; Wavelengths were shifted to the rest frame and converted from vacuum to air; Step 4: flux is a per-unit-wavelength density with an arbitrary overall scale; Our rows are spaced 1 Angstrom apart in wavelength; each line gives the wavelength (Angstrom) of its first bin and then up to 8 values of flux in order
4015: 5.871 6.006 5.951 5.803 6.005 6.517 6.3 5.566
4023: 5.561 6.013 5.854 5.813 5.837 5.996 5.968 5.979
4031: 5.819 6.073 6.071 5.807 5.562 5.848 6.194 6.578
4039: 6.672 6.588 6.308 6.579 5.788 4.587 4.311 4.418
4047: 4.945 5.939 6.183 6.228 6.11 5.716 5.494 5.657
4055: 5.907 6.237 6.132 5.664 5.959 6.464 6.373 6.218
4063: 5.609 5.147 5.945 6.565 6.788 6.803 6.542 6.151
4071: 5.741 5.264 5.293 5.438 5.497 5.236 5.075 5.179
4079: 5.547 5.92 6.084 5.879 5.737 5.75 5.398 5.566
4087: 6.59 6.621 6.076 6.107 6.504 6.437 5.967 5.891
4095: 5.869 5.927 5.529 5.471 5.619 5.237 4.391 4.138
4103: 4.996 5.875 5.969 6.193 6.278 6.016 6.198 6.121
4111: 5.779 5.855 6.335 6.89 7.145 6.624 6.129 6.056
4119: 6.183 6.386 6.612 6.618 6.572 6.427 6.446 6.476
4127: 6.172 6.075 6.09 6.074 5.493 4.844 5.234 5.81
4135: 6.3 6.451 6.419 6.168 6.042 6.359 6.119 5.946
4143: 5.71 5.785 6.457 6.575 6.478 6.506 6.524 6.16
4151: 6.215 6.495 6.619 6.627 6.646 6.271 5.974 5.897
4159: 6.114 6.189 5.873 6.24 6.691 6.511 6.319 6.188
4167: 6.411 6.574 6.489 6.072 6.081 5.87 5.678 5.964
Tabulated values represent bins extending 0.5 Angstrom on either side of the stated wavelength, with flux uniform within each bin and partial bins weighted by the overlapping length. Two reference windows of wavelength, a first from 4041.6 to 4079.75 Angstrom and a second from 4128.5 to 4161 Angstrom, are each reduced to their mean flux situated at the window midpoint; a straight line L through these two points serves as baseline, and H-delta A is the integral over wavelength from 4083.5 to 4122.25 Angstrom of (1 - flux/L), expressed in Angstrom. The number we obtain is -0.2 Angstrom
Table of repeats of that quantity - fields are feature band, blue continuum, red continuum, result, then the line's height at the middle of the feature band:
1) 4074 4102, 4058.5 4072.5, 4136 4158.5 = 2.0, 6.16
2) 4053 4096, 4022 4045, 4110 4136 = 0.9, 6.05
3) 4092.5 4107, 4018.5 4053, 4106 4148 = 1.3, 6.1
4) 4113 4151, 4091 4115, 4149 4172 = -1.0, 6.06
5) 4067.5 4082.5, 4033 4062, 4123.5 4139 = 0.5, 5.93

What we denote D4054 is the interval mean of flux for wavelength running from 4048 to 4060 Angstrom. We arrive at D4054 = 5.96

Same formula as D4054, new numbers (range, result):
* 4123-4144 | 6.04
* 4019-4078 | 5.87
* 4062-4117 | 5.87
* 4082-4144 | 6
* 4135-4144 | 6.14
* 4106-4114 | 6.14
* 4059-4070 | 6.23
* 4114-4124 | 6.5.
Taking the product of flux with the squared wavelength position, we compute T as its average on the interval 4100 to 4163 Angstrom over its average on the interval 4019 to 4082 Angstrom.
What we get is 1.1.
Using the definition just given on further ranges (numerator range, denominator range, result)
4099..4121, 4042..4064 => 1.07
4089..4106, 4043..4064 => 1.01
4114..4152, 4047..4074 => 1.08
